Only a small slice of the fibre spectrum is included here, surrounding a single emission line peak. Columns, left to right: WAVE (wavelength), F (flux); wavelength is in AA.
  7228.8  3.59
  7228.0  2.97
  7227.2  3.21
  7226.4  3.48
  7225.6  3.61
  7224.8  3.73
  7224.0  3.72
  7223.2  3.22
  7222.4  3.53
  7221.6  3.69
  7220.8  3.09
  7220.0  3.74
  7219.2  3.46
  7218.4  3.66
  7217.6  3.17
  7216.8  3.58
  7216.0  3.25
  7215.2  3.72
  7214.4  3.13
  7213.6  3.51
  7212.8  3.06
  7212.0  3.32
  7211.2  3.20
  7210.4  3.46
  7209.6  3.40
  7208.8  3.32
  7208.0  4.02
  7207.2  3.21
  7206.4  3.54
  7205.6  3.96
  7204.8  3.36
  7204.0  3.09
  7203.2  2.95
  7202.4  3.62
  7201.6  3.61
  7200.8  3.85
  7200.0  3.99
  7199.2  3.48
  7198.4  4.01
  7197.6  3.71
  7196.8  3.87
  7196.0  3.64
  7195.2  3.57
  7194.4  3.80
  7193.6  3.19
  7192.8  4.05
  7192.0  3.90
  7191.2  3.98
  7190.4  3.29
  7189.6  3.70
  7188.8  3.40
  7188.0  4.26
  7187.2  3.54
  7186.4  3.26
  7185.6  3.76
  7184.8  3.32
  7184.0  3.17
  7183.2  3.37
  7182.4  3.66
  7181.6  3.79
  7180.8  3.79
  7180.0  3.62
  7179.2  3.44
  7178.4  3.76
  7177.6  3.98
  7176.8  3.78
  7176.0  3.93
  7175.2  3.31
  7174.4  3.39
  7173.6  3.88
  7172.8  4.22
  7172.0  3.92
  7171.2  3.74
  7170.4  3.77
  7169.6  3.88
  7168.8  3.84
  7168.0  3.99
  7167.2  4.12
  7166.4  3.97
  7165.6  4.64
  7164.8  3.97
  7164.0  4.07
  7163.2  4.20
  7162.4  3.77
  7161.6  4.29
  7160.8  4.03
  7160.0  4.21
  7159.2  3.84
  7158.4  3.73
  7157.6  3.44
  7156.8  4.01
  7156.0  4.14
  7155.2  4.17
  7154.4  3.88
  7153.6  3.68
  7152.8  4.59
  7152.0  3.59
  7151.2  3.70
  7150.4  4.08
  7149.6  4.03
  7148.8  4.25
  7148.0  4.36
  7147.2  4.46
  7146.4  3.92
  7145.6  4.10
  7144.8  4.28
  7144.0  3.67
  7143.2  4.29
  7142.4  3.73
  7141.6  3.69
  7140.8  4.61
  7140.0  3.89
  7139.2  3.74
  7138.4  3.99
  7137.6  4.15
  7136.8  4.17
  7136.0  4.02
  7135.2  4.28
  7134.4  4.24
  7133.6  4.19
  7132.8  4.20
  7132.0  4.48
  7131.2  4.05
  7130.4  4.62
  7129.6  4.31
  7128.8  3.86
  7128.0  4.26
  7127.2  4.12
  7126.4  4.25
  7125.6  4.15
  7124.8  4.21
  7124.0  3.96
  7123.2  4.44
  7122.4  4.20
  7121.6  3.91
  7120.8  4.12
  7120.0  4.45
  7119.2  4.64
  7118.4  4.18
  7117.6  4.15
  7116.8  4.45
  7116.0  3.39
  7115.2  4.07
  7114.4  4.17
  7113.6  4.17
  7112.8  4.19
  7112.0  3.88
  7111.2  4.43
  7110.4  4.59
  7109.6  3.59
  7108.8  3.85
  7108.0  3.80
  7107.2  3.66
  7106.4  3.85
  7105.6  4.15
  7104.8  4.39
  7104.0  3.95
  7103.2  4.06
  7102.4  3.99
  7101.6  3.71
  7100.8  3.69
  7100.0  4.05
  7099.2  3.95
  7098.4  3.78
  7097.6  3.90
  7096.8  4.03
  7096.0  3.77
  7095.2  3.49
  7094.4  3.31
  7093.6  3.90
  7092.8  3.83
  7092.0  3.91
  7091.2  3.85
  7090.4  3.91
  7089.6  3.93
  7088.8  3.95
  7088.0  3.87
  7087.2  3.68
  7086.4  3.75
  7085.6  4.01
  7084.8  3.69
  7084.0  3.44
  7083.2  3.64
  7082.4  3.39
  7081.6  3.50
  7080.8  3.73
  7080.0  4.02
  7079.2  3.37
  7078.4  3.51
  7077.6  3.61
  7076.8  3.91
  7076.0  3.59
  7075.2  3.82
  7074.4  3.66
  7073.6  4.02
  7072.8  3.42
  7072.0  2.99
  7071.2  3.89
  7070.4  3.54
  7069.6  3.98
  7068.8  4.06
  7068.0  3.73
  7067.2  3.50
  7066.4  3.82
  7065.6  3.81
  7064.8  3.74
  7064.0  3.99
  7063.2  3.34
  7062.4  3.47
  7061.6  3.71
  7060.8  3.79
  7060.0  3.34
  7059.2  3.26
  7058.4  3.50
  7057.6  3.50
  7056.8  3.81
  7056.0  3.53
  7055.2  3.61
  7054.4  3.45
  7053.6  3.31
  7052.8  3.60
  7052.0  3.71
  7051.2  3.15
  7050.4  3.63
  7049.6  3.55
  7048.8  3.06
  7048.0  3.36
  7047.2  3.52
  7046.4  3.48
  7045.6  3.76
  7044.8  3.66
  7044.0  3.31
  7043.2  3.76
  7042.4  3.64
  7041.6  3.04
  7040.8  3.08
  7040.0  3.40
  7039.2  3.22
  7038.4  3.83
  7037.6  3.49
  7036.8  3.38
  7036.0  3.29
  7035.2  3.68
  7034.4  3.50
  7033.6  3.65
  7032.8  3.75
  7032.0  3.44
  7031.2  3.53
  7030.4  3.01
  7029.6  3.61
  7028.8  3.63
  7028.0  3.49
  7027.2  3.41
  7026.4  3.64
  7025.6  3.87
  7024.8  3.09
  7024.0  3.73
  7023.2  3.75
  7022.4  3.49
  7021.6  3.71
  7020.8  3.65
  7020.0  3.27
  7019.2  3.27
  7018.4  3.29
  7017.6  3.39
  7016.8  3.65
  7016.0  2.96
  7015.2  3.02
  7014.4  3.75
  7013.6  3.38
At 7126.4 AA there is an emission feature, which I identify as Mg II 2798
